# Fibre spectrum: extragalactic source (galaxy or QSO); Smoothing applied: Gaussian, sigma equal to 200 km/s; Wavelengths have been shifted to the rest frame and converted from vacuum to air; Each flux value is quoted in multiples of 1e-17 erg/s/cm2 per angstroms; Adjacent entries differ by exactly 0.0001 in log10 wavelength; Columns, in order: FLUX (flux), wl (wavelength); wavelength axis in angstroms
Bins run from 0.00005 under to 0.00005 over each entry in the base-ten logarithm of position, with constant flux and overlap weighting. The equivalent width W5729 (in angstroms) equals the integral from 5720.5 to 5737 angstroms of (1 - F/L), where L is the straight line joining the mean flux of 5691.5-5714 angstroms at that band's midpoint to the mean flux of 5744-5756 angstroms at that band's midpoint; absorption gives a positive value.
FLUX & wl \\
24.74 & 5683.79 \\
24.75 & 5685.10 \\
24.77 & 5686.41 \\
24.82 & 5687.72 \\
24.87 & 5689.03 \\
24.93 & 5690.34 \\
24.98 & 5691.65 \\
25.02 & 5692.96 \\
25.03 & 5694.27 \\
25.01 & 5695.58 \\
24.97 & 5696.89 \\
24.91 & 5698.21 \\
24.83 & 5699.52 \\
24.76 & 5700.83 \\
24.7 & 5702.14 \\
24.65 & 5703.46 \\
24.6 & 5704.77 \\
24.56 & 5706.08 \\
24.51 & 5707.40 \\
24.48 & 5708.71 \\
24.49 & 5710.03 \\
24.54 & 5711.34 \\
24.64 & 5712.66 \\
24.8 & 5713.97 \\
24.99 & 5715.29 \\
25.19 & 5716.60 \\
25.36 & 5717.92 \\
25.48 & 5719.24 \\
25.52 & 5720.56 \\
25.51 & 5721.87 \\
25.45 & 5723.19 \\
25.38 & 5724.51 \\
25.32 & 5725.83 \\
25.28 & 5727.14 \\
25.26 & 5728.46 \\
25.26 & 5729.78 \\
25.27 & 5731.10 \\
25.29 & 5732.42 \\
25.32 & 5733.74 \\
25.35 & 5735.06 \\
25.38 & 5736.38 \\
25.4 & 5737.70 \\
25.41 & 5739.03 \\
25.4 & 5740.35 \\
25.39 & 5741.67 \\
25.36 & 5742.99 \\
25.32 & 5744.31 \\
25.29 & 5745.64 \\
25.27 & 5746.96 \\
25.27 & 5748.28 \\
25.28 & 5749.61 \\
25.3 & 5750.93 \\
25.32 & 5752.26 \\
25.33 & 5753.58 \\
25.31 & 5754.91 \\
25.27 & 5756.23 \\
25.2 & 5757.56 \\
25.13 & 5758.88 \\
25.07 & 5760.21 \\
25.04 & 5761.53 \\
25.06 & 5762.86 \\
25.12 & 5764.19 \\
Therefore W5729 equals -0.20 angstroms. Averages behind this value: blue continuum 24.7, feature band 25.4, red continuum 25.3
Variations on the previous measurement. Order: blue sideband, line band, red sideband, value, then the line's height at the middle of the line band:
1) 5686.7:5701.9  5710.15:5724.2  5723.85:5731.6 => 0.03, 25.2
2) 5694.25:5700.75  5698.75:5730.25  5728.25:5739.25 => 0.16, 25.1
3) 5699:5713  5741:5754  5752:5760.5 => -0.09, 25.1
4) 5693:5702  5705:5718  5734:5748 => 0.18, 25.1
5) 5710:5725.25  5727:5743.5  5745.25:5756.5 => -0.07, 25.2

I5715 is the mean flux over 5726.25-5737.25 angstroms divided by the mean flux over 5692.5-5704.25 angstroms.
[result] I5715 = 1.0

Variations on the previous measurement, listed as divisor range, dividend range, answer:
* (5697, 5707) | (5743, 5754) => 1.02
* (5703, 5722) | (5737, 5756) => 1.02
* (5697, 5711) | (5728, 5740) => 1.03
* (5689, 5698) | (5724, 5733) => 1.01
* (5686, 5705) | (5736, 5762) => 1.02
